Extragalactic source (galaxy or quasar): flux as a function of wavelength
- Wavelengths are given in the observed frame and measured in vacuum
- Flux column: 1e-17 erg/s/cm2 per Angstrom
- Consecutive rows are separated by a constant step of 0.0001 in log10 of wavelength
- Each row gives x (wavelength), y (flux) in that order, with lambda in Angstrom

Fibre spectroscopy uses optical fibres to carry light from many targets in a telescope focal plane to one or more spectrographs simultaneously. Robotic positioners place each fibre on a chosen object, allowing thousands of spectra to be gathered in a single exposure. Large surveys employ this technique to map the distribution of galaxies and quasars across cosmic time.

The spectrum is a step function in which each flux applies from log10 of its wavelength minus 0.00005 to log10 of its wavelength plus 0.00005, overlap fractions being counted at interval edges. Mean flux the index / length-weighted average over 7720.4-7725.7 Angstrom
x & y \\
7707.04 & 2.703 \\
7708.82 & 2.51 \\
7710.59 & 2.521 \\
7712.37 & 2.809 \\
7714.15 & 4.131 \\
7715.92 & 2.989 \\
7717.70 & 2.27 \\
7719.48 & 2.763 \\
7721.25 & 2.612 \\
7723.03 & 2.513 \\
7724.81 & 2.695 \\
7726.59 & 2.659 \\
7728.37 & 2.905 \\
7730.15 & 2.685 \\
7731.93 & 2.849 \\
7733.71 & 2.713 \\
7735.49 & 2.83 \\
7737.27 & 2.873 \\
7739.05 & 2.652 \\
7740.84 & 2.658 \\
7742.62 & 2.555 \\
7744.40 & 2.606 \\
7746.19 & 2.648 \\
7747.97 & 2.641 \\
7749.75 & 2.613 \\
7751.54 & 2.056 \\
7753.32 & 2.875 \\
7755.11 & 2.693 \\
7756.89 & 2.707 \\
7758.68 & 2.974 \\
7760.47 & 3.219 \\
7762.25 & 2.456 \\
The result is 2.6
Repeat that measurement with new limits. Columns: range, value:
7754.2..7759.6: 2.79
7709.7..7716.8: 3.11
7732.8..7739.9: 2.77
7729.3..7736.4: 2.77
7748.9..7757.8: 2.59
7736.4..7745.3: 2.67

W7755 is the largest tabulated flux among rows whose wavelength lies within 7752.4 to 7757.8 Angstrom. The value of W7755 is 2.875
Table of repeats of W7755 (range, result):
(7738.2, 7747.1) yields 2.658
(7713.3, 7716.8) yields 4.131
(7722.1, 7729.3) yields 2.905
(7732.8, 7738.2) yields 2.873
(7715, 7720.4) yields 2.989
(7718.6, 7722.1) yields 2.763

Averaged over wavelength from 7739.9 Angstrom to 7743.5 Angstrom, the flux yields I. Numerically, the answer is 2.6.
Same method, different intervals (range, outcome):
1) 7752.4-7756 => 2.78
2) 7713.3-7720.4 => 3.03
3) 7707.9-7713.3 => 2.62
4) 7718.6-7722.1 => 2.69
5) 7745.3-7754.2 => 2.57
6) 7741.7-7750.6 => 2.61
